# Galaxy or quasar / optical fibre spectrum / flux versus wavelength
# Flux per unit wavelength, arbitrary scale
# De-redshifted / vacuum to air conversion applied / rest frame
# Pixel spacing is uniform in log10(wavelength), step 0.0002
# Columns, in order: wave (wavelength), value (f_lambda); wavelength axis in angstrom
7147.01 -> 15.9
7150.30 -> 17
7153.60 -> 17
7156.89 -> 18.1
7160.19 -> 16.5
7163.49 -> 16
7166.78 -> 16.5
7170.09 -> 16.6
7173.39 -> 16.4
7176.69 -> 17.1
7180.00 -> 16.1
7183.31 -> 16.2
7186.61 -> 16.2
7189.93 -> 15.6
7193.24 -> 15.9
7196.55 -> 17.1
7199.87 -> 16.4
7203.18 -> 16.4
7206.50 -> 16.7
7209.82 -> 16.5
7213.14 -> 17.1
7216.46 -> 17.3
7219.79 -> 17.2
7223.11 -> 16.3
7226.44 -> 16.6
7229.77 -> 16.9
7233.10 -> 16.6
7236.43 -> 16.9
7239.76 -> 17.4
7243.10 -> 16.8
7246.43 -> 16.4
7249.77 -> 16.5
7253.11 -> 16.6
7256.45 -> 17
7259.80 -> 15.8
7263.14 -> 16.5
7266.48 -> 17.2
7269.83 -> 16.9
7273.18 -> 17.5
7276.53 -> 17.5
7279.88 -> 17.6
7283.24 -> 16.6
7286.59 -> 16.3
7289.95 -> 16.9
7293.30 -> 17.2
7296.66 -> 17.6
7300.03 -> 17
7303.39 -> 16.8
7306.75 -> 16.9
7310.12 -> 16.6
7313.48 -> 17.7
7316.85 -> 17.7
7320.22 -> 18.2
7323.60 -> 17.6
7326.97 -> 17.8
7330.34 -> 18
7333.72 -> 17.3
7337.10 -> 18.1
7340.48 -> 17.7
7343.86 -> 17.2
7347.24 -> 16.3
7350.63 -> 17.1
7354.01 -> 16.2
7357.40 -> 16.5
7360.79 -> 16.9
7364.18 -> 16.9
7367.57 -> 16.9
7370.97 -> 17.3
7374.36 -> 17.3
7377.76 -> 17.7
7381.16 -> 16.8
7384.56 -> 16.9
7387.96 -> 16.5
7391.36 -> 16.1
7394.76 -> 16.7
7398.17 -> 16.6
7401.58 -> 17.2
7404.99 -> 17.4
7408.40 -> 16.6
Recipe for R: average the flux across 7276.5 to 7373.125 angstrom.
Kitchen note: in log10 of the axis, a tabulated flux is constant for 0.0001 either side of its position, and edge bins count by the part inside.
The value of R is 17.2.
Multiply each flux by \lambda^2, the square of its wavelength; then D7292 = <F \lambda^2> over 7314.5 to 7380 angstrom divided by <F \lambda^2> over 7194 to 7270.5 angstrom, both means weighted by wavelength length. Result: 1.1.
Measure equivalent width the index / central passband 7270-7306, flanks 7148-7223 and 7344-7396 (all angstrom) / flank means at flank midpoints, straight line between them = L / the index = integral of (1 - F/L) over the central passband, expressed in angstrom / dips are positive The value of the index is -0.8 angstrom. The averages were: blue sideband 16.6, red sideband 16.8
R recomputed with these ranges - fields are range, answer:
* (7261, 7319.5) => 17.1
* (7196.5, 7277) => 16.8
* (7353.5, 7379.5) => 17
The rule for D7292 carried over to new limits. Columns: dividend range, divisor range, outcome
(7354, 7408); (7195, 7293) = 1.04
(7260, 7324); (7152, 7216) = 1.07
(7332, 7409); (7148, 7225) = 1.07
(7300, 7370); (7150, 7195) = 1.09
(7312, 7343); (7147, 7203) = 1.12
